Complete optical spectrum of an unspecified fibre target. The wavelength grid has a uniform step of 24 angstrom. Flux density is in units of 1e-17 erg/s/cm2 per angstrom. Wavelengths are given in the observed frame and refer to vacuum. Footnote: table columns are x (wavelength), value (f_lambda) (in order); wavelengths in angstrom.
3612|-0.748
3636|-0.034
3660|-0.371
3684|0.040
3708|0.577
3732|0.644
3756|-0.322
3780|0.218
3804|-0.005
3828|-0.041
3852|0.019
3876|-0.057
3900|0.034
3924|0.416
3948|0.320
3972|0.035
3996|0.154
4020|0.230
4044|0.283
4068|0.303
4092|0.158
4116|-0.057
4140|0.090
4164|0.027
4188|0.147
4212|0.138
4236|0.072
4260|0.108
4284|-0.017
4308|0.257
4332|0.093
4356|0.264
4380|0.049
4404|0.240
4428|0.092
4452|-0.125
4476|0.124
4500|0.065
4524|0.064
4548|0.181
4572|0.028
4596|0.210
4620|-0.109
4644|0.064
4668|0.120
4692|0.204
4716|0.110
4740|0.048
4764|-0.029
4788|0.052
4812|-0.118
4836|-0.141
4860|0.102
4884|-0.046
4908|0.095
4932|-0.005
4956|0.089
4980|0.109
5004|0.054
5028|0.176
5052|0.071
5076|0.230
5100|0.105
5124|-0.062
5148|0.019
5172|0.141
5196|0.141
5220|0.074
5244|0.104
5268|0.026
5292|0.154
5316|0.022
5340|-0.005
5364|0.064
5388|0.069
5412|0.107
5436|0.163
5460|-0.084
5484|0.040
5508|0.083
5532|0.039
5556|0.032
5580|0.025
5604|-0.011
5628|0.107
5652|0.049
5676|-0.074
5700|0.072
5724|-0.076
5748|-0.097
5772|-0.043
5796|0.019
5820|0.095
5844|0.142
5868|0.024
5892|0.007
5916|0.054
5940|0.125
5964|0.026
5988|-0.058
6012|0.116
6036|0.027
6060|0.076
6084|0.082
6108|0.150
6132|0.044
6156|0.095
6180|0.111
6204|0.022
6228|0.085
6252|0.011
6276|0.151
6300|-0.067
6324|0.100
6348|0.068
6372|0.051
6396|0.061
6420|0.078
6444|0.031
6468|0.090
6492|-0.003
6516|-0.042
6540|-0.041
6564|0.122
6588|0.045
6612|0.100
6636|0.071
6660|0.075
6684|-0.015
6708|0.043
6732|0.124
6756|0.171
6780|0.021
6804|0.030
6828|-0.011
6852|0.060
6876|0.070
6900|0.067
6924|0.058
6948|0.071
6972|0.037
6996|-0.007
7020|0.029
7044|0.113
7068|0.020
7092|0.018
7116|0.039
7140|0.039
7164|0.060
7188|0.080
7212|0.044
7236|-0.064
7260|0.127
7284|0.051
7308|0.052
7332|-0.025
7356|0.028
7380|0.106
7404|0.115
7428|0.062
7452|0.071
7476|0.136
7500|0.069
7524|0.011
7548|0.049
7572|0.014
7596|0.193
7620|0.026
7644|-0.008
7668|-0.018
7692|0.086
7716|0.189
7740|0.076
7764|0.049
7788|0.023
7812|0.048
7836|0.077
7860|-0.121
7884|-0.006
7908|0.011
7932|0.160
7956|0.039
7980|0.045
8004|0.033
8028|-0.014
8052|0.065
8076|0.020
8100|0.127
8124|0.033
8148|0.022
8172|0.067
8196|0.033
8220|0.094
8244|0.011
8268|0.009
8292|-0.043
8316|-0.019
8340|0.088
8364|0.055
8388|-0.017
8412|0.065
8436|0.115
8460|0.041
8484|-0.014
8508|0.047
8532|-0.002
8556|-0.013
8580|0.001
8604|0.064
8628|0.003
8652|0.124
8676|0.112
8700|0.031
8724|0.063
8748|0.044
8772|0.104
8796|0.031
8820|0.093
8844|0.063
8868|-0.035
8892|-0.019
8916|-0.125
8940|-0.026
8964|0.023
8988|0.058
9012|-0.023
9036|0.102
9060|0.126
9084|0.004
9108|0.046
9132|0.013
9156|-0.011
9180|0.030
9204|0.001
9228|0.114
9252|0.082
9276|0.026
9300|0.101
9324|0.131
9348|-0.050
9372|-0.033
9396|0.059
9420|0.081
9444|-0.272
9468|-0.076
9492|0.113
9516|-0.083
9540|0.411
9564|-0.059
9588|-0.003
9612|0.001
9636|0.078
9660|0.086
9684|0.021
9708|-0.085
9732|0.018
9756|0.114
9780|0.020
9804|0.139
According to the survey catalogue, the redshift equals 1.56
